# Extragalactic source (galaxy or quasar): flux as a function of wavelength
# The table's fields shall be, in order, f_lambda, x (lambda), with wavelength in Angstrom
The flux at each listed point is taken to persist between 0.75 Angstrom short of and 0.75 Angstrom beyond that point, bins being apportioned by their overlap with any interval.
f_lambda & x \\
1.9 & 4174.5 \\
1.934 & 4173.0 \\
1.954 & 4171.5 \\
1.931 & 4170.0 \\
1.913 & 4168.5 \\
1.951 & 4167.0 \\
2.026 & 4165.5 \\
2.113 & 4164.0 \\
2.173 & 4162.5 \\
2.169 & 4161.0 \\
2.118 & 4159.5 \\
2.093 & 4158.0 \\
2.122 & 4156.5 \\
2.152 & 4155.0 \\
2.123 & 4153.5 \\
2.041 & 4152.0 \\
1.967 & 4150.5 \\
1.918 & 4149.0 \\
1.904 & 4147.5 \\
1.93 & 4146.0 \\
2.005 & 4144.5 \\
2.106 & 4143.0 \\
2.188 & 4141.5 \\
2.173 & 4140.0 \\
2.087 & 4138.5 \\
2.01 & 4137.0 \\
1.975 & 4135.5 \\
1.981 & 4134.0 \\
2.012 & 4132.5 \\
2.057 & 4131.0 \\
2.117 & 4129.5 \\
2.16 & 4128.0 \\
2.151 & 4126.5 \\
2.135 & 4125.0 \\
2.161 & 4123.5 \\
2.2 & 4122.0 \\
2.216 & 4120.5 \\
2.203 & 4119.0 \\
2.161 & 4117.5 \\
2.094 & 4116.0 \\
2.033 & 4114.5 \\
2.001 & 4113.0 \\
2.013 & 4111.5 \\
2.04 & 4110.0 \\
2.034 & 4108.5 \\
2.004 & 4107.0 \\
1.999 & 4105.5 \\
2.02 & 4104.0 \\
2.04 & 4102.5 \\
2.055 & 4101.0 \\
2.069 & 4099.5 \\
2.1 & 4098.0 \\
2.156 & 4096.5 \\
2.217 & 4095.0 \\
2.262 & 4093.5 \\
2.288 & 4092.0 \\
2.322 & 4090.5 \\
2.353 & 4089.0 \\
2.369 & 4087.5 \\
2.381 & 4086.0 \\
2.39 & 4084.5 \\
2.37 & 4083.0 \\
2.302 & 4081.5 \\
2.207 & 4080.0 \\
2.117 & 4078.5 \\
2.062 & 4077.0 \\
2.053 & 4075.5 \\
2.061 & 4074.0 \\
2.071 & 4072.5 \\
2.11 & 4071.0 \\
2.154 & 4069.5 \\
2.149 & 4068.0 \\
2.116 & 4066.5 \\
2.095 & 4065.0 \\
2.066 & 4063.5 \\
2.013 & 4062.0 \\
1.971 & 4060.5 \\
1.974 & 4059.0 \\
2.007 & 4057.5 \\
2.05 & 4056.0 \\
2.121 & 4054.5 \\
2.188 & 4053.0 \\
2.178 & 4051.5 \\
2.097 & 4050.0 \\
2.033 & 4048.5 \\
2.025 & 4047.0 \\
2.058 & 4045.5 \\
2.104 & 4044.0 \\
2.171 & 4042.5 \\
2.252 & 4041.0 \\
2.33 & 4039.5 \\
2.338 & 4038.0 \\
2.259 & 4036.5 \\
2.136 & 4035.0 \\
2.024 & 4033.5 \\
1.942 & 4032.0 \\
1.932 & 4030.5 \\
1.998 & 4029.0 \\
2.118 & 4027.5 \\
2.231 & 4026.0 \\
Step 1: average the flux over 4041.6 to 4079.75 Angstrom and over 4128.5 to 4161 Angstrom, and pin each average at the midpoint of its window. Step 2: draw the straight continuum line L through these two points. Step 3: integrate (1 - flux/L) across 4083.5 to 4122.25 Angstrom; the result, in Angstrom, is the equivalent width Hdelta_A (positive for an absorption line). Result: -1.6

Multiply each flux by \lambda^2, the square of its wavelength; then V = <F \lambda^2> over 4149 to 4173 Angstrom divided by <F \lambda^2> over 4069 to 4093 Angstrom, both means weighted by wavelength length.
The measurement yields 0.96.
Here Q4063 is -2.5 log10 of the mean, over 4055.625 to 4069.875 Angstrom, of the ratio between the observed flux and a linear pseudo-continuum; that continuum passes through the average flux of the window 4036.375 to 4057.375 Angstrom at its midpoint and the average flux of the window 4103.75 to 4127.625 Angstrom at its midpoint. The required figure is 0.04 mag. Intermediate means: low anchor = 2.15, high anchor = 2.09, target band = 2.06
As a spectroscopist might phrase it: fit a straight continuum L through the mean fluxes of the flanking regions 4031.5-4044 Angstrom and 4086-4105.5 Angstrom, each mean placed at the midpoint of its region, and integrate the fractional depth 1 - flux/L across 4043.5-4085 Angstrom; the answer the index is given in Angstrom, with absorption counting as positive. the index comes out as 1.4 Angstrom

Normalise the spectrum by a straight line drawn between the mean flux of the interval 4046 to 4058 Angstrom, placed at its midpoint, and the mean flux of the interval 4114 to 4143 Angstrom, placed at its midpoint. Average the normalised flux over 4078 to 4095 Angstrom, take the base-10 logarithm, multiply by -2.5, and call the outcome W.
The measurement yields -0.10 mag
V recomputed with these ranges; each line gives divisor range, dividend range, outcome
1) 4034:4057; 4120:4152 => 1.00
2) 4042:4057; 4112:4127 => 1.05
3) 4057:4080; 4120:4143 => 1.05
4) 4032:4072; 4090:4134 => 1.03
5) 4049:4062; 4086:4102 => 1.10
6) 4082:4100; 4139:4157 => 0.93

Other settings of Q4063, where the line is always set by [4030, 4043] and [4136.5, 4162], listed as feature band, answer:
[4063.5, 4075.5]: 0.01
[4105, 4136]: 0.00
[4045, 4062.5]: 0.04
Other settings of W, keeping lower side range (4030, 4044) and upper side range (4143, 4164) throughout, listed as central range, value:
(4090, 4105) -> -0.02 mag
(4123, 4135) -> -0.01 mag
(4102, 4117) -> 0.03 mag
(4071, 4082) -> 0.00 mag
